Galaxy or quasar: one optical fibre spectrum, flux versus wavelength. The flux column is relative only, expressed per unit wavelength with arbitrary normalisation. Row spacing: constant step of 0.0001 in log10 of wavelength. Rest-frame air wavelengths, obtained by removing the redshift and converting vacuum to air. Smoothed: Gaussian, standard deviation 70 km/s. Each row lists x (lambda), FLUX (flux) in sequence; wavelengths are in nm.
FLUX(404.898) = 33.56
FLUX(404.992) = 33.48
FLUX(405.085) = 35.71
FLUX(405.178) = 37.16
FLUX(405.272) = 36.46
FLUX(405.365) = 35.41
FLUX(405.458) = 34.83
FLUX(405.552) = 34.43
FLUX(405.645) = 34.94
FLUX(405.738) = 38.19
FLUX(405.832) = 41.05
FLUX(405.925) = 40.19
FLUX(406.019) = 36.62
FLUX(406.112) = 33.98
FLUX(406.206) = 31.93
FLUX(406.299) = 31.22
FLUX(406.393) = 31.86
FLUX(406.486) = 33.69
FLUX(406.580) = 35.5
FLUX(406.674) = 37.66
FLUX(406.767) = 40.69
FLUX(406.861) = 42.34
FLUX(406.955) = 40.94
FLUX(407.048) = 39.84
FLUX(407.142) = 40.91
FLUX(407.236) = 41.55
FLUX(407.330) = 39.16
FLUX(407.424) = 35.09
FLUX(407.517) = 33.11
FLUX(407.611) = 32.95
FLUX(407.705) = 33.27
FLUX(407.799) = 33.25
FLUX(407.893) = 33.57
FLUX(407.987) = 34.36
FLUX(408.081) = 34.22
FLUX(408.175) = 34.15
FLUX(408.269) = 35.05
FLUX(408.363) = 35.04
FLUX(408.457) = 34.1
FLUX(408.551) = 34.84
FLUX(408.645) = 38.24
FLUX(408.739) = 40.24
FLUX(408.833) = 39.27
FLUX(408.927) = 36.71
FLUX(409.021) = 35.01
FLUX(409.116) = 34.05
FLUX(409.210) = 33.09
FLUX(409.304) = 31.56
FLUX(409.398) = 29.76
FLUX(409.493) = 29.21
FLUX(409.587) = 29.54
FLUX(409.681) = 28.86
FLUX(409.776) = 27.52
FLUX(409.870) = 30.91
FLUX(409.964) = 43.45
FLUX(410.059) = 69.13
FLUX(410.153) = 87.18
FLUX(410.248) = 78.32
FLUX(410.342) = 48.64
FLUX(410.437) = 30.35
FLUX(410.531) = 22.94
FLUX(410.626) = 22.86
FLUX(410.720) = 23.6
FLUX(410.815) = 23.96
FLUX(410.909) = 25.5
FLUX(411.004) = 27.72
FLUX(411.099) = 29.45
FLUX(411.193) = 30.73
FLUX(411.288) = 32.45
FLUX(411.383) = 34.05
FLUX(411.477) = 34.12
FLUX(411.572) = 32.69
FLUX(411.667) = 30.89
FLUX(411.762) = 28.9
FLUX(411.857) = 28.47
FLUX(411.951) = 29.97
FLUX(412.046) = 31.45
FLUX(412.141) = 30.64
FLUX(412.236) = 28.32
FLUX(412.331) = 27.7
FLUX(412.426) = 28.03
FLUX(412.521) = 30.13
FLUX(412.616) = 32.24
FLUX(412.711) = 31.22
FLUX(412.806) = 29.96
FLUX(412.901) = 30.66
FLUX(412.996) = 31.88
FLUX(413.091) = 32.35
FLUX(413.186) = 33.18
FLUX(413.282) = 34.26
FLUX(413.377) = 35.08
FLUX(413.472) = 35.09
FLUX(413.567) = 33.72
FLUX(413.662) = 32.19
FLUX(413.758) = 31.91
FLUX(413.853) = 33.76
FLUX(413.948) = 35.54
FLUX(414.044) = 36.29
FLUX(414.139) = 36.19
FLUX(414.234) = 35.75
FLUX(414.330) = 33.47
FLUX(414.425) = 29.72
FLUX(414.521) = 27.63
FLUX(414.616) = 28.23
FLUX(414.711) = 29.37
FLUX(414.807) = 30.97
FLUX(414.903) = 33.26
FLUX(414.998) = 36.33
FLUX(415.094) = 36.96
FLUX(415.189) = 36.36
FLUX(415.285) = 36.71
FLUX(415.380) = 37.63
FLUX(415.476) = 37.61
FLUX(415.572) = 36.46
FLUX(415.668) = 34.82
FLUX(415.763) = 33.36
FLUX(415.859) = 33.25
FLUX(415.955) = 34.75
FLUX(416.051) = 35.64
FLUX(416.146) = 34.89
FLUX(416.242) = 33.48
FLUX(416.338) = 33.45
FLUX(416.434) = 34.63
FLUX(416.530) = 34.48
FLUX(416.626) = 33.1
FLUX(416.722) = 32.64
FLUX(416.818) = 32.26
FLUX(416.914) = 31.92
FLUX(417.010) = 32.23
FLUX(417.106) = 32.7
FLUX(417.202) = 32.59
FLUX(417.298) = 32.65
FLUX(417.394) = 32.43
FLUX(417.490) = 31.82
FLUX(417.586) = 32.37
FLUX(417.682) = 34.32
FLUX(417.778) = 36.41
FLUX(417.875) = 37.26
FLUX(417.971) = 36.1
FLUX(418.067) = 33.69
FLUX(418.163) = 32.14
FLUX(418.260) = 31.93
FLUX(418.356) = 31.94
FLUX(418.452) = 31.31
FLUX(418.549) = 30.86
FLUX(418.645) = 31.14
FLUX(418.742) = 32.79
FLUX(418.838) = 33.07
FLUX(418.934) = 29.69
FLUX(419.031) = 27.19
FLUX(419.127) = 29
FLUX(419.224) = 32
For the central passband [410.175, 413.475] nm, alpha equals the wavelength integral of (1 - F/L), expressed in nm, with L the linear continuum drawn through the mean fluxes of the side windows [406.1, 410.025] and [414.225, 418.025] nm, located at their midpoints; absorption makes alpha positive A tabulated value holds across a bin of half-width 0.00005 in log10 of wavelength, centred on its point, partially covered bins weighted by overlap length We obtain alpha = 0.21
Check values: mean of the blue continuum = 35.2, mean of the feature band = 32.3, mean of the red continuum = 33.7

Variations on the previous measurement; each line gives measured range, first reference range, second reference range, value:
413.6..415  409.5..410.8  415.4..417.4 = 0.14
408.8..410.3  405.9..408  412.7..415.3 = -0.28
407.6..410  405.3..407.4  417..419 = 0.15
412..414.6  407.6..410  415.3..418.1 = 0.15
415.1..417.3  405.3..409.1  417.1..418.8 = -0.05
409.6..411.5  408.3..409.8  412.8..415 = -0.23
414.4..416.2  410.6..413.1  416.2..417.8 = -0.11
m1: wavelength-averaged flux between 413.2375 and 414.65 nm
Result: 33.3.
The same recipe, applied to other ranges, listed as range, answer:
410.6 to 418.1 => 32.5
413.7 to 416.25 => 34.1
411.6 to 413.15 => 30.2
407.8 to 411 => 36.7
